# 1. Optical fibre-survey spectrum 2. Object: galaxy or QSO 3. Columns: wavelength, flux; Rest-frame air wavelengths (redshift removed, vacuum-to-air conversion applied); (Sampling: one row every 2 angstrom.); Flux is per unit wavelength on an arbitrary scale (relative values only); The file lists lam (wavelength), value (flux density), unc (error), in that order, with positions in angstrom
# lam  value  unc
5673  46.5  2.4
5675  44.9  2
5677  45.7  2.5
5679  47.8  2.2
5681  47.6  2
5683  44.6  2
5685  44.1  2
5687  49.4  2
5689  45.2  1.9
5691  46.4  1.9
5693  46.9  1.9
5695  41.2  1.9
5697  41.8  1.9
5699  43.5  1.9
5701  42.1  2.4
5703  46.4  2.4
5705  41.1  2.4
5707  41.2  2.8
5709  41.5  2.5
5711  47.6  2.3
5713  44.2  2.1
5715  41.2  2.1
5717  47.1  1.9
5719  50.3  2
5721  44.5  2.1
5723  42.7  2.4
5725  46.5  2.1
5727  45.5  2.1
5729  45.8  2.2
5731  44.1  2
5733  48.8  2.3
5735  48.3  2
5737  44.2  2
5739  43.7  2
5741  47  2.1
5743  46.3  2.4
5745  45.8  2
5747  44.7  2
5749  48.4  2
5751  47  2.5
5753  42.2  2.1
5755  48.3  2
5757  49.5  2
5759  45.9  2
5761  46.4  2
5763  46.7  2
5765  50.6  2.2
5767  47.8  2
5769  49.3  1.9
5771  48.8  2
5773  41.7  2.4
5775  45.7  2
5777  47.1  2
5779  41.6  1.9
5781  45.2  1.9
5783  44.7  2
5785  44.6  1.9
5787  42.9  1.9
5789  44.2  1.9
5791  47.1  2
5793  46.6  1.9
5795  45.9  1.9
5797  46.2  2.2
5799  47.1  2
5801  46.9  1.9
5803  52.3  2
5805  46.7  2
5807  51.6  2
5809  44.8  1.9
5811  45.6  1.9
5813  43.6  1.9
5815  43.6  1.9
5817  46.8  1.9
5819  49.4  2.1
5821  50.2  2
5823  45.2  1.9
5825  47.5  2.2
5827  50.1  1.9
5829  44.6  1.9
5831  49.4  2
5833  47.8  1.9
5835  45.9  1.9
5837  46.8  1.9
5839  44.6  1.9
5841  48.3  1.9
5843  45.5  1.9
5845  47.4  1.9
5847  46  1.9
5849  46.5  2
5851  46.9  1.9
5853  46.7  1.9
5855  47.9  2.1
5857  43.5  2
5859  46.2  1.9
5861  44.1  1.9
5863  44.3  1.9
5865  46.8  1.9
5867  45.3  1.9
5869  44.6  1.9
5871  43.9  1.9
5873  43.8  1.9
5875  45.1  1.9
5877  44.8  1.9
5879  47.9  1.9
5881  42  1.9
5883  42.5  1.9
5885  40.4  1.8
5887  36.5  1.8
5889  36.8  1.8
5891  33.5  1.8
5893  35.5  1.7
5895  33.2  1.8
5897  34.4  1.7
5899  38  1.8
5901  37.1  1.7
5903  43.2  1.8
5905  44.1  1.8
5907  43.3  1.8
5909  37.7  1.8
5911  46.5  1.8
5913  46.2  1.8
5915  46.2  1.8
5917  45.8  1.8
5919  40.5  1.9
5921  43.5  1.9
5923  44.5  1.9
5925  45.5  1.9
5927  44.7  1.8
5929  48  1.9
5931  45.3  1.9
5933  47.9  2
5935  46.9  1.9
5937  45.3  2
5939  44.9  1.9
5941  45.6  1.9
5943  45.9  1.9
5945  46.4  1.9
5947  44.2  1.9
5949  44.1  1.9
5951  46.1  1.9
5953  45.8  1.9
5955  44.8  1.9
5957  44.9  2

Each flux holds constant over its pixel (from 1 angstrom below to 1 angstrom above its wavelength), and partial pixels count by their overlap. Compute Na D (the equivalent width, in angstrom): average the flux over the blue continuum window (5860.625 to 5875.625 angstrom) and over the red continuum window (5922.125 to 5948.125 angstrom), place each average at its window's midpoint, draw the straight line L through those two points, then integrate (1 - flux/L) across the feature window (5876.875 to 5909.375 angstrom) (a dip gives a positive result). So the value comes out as 4.2 angstrom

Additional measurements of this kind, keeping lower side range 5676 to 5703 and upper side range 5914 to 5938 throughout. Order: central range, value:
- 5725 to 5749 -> -0.42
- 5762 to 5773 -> -0.68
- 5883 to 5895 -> 2.27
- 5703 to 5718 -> 0.52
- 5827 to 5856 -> -1.01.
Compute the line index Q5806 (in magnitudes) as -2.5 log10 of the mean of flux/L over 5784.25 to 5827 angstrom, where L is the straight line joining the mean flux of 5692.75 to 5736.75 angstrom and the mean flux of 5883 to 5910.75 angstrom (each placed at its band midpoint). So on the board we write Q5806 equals -0.13 mag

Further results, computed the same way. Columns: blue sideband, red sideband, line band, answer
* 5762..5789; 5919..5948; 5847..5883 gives 0.01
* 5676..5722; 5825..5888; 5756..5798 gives -0.02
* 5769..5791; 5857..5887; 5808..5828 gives -0.05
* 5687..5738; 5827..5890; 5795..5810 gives -0.07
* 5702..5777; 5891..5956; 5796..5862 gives -0.05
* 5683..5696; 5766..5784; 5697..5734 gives 0.02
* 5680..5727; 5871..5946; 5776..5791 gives -0.01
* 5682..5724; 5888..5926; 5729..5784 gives -0.07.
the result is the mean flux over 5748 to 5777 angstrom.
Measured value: 47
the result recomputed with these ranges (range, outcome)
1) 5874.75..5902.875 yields 39.1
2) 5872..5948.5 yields 42.7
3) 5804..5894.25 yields 45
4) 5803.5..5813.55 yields 46.9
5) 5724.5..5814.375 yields 46.3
